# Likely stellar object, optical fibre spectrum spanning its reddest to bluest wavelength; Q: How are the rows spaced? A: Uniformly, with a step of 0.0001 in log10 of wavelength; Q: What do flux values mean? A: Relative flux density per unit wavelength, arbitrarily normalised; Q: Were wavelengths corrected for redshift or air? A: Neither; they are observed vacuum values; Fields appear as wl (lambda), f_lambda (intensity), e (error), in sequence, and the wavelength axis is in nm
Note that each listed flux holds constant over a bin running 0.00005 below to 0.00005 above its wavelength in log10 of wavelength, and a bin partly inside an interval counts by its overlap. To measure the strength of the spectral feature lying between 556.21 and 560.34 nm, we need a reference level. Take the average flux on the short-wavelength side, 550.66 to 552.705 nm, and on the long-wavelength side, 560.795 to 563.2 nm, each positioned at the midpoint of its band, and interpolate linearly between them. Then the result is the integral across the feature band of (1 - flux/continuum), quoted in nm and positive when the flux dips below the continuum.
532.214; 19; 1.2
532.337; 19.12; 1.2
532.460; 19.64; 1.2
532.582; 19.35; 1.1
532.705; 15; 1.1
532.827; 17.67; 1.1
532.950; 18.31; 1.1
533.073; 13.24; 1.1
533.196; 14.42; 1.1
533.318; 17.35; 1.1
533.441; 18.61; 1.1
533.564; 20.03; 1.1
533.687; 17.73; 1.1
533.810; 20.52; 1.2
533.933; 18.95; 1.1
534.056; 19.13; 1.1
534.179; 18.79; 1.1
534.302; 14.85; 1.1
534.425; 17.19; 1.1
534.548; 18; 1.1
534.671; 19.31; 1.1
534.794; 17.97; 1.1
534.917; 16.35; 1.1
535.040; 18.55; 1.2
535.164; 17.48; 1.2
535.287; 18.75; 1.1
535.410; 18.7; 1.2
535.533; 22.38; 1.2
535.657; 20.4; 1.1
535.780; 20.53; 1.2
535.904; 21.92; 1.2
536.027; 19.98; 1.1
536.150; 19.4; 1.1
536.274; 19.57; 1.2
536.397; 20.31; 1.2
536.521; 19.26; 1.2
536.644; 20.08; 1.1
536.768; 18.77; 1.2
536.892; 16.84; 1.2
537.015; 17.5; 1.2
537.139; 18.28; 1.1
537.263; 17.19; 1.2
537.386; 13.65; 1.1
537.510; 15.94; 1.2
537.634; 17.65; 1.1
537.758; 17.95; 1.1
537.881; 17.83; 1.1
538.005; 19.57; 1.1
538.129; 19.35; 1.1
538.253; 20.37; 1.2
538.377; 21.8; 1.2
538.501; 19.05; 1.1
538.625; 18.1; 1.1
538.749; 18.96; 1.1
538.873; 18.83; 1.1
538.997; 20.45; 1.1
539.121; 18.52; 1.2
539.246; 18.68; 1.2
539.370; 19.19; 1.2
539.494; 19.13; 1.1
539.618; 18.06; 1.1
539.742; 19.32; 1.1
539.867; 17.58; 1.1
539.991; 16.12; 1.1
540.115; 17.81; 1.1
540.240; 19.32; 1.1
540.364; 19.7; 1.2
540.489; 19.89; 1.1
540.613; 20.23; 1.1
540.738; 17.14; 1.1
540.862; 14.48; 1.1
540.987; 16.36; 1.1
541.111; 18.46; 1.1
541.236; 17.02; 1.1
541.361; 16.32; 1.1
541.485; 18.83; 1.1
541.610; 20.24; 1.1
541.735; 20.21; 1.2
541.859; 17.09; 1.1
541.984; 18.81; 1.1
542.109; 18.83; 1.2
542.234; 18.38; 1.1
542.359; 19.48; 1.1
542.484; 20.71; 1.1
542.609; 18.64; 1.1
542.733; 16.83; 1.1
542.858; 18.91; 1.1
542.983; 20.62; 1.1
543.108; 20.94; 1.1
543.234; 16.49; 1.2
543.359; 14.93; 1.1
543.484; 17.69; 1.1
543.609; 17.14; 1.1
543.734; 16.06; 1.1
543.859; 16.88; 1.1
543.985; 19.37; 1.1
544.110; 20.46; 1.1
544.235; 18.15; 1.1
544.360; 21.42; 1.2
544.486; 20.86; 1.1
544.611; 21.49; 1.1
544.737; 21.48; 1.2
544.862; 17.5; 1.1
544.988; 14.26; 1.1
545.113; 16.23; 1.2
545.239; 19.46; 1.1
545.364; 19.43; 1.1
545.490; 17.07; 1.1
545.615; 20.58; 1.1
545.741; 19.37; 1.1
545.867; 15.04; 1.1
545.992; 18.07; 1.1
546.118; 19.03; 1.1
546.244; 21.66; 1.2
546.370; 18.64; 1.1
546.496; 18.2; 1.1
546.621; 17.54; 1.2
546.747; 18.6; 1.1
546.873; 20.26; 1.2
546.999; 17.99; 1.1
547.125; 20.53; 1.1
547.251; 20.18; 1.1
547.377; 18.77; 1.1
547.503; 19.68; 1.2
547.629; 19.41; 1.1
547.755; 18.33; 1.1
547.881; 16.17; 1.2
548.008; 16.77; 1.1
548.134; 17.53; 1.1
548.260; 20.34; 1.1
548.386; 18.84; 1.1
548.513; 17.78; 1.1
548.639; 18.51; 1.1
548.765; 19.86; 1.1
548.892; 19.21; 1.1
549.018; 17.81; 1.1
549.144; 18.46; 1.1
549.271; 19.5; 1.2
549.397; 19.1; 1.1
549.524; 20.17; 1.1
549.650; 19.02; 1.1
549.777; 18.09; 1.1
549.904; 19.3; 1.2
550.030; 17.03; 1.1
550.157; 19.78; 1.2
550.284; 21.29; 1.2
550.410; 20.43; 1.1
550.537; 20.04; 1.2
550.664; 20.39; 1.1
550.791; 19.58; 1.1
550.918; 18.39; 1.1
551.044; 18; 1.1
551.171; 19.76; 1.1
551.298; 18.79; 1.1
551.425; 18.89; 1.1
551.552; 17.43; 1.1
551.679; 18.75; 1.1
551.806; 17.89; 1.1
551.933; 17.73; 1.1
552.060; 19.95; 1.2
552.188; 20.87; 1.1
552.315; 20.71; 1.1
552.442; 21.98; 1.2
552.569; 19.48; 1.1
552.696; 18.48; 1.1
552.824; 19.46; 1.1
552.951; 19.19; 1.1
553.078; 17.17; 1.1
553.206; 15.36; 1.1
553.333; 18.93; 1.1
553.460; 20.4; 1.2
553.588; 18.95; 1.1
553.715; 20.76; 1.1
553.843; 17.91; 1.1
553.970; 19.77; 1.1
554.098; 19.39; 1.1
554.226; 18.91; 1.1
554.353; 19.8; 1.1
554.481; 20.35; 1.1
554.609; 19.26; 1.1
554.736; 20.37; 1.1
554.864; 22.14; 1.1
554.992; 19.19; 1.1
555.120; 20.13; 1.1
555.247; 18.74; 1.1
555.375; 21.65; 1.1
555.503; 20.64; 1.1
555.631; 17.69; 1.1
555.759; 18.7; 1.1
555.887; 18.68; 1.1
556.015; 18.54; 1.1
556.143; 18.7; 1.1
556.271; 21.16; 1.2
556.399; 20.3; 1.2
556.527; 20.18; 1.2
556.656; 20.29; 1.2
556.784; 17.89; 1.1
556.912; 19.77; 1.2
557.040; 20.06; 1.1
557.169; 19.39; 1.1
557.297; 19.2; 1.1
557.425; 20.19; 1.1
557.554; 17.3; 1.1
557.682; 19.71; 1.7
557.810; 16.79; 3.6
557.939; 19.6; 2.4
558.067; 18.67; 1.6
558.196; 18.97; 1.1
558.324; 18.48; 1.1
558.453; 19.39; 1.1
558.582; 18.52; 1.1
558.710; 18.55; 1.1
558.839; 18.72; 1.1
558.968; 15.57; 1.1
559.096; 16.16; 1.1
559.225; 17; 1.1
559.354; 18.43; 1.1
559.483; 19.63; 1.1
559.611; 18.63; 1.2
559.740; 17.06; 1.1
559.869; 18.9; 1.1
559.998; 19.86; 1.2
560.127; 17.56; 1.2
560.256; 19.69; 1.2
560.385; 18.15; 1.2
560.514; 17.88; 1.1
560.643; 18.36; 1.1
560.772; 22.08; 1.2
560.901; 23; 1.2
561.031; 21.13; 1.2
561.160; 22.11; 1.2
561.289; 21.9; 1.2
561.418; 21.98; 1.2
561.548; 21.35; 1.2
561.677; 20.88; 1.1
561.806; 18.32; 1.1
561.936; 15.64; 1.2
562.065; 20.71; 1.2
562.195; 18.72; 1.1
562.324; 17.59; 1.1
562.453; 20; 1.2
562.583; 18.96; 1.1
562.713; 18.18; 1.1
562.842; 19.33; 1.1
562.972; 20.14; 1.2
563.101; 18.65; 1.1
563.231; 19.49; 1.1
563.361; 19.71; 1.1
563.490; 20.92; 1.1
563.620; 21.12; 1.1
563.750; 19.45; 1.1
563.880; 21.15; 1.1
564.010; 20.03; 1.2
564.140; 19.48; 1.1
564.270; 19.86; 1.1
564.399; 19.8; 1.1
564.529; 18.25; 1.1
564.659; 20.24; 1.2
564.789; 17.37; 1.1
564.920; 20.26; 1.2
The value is 0.19 nm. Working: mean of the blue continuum 19.2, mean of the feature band 18.8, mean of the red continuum 19.9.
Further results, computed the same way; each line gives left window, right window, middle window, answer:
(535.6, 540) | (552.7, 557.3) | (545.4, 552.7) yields 0.08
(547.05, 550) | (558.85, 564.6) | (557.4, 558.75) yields 0.04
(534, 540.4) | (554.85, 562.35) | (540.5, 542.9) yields 0.06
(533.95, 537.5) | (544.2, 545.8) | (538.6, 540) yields 0.01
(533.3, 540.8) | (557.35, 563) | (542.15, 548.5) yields 0.07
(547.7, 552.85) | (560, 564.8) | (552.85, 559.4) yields 0.10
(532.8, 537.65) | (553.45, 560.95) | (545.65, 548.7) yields 0.02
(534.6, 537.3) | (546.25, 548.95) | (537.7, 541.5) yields 0.09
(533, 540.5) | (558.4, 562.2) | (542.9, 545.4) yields 0.03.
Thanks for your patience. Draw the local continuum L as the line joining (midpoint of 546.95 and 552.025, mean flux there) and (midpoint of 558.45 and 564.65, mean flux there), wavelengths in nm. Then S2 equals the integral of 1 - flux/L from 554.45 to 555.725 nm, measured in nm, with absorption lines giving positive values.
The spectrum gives -0.06 nm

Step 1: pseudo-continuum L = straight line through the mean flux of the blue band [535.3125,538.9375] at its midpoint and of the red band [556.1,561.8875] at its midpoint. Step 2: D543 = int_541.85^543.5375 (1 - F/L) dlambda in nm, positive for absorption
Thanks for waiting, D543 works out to 0.05 nm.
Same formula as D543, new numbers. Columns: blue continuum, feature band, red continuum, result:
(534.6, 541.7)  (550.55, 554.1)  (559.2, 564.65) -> 0.02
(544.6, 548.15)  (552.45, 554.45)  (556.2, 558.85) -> -0.01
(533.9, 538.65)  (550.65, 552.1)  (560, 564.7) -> 0.04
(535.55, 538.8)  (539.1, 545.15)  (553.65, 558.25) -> 0.20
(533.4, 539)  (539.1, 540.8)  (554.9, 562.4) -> 0.02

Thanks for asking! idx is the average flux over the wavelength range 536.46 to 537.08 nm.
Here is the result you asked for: 18.5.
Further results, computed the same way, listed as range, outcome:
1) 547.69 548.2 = 17.2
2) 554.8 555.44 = 20.4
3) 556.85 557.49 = 19.7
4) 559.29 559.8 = 18.5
